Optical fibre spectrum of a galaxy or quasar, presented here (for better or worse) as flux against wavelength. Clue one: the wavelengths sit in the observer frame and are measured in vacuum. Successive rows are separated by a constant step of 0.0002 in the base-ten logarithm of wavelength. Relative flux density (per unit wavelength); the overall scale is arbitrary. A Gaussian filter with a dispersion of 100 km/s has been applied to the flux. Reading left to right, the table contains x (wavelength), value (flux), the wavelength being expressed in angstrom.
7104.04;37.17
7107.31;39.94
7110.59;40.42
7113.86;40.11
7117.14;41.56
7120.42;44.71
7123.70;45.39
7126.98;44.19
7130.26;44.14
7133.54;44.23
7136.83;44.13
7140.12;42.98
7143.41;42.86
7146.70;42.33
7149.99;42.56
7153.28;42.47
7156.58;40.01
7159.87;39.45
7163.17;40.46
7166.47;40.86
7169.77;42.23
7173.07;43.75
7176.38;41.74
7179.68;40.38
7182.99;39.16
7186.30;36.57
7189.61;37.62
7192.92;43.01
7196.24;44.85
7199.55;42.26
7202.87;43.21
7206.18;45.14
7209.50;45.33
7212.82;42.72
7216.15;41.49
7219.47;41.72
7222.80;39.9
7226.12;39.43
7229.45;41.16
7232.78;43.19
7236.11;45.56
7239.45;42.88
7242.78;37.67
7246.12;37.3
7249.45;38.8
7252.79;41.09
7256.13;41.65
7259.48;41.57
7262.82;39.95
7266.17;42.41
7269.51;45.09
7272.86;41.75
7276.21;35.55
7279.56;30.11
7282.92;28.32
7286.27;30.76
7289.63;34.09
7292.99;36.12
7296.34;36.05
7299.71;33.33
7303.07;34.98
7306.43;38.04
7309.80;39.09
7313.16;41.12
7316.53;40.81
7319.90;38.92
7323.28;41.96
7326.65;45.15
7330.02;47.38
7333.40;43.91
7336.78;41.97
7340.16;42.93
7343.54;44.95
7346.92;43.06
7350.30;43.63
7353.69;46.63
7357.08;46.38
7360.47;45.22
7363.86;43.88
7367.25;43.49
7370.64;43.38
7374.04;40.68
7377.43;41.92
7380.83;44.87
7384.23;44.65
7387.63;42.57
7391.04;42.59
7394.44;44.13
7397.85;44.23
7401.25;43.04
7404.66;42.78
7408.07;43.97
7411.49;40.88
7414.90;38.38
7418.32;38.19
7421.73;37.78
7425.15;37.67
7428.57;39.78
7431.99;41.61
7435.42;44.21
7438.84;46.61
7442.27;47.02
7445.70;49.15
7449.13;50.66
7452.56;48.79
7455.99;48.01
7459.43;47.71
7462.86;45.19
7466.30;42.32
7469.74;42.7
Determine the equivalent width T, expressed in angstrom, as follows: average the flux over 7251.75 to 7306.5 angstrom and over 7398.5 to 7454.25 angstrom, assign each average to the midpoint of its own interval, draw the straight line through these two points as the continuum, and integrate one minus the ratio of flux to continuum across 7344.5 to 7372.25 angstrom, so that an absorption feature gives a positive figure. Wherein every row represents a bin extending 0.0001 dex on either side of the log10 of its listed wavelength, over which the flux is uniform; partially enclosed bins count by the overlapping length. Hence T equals -2.85 angstrom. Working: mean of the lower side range 37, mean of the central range 44.5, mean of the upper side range 43.2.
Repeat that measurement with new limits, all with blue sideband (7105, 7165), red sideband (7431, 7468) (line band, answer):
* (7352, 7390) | 1.3 angstrom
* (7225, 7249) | 1.5 angstrom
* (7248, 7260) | 0.9 angstrom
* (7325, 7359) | 0.4 angstrom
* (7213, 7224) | 0.5 angstrom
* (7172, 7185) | 0.6 angstrom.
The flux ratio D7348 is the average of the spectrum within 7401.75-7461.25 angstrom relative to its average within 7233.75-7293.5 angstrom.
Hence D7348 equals 1.14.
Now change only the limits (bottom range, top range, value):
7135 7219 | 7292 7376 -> 1.00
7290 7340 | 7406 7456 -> 1.09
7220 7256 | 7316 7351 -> 1.06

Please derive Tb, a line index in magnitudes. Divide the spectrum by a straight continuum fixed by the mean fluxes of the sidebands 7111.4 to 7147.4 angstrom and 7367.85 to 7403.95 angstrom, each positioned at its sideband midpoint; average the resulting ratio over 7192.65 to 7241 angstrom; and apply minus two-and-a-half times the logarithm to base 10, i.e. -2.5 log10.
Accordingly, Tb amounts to 0.01 mag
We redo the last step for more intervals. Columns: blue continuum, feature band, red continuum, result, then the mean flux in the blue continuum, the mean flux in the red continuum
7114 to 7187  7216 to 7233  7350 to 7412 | 0.04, 42.1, 43.7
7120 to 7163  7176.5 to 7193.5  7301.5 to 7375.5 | 0.09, 42.9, 42.6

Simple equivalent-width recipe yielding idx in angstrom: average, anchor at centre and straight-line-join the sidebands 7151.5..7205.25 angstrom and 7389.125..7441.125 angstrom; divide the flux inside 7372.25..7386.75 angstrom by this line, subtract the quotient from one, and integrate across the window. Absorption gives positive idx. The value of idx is -0.5 angstrom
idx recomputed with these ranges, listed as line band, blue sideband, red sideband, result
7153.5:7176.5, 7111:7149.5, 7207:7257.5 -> 0.7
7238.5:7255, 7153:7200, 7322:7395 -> 1.0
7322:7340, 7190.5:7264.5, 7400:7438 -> -1.2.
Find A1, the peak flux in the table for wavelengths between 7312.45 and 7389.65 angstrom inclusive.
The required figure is 47.38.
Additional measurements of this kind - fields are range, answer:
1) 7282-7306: 36.12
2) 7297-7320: 41.12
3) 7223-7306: 45.56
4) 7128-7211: 45.33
